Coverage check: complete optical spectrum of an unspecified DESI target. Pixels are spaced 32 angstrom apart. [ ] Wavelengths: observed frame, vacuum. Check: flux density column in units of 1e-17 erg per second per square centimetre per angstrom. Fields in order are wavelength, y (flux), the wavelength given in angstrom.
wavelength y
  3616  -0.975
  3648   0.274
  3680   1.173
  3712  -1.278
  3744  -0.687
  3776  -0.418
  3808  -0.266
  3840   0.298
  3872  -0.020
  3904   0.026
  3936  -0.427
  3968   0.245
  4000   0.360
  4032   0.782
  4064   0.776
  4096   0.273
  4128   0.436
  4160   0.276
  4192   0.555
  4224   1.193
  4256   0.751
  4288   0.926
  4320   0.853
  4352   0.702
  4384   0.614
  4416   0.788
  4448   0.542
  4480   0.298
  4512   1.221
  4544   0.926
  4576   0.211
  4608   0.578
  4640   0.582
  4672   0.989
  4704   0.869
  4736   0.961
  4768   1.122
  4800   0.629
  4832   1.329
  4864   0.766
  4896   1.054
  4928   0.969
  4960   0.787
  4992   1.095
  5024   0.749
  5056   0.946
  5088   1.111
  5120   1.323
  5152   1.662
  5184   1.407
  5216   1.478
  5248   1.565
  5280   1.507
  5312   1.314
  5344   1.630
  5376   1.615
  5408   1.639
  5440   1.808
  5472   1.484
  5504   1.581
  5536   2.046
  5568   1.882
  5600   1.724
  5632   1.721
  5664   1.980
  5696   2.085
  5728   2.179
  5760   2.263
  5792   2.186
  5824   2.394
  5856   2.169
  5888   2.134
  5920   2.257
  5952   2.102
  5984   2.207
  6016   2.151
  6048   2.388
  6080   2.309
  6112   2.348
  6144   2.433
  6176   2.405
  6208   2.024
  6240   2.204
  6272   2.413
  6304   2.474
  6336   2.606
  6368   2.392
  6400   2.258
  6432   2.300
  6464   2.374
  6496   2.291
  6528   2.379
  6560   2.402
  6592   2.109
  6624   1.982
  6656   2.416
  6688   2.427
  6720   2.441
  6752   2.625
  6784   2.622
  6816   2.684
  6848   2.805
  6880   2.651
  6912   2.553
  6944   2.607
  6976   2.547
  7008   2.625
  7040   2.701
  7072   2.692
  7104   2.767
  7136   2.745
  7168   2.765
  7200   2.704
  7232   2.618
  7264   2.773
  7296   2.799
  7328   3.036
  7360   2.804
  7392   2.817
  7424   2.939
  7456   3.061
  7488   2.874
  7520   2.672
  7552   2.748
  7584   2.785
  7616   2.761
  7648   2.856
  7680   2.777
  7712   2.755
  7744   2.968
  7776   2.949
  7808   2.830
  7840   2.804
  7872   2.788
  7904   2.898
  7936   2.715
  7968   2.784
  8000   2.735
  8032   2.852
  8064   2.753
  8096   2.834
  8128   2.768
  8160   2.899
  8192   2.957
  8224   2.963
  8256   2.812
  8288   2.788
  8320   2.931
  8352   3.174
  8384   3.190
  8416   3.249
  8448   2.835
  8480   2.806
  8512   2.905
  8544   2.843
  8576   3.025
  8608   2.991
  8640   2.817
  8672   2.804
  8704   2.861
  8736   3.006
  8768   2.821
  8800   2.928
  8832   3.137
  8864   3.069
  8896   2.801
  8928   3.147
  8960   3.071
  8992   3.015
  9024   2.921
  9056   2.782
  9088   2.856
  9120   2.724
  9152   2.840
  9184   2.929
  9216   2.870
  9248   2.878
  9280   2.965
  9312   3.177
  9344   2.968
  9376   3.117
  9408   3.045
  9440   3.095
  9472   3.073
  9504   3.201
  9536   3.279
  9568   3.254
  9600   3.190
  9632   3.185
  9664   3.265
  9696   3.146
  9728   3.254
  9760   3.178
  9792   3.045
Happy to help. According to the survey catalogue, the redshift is 0.28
